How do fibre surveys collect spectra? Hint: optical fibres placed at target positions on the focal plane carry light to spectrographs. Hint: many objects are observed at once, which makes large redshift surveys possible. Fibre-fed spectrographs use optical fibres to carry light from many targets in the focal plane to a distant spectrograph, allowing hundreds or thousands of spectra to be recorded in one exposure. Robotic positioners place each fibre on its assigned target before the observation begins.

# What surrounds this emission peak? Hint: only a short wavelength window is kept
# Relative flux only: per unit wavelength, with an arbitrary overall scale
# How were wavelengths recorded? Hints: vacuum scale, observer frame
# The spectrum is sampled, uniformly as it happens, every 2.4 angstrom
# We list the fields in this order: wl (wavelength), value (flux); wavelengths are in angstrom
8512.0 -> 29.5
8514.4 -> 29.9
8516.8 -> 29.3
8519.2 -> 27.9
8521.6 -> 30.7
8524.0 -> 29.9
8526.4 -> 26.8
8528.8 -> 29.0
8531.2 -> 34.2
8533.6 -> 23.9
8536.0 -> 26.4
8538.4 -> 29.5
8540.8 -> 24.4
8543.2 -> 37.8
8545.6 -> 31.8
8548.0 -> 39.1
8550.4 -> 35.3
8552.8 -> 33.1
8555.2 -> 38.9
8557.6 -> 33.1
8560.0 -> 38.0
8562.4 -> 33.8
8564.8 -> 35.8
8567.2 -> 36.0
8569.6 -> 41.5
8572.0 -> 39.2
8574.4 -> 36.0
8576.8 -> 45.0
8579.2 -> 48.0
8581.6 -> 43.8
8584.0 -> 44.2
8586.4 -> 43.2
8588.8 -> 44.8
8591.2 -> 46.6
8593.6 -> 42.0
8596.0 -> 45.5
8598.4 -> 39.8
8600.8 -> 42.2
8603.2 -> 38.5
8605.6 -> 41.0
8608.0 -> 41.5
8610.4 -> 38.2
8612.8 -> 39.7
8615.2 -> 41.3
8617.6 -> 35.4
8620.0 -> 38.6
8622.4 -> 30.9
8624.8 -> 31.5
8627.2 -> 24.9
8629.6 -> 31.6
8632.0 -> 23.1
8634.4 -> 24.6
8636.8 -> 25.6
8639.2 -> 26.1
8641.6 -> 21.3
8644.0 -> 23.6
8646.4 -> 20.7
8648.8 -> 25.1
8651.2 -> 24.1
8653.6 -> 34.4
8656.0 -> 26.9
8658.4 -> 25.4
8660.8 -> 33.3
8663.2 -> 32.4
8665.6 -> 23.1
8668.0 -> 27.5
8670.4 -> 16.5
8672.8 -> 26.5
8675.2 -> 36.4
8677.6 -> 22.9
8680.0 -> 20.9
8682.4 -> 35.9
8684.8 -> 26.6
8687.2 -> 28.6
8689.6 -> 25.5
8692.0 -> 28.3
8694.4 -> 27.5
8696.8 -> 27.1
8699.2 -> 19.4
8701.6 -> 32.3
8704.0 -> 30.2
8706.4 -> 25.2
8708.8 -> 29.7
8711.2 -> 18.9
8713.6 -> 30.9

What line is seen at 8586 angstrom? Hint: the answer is Mg II 2798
